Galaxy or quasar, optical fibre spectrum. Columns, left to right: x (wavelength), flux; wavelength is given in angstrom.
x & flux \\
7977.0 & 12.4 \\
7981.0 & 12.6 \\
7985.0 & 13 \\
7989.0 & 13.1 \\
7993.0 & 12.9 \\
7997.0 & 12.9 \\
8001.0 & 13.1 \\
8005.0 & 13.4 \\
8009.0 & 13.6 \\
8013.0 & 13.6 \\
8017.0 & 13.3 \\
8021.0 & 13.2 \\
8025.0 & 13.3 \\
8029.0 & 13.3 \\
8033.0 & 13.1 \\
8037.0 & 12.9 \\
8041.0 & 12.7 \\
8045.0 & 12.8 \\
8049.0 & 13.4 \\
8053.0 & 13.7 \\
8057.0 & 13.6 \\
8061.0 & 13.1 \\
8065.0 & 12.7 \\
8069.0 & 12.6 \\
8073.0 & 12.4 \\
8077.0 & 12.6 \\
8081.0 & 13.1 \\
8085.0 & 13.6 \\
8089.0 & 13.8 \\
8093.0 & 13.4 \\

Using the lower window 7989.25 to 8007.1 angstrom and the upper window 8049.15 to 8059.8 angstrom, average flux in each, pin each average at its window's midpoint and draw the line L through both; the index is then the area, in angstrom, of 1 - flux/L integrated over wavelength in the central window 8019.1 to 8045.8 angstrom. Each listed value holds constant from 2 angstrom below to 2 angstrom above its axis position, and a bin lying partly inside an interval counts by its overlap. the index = 0.6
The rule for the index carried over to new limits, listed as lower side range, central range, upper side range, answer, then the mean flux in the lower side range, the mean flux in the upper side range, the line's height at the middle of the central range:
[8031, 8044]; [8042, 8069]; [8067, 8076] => -0.98 angstrom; 12.9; 12.5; 12.7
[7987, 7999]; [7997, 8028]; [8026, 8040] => -0.72 angstrom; 13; 13.1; 13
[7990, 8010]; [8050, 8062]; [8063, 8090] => -0.46 angstrom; 13.2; 12.9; 13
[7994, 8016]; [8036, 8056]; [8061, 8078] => -0.40 angstrom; 13.3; 12.6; 12.9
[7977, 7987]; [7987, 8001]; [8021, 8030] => -0.12 angstrom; 12.7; 13.3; 12.9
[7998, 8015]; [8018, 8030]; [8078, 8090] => 0.12 angstrom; 13.4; 13.4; 13.4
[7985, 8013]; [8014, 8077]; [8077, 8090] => 0.96 angstrom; 13.2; 13.3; 13.3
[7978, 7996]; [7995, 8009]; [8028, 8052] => -0.30 angstrom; 12.9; 13.1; 12.9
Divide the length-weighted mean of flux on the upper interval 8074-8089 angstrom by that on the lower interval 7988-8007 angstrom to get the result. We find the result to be 1.0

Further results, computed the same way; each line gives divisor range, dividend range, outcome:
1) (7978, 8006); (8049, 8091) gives 1.01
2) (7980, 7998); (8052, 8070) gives 1.02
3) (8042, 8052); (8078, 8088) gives 1.02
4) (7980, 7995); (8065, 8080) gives 0.97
